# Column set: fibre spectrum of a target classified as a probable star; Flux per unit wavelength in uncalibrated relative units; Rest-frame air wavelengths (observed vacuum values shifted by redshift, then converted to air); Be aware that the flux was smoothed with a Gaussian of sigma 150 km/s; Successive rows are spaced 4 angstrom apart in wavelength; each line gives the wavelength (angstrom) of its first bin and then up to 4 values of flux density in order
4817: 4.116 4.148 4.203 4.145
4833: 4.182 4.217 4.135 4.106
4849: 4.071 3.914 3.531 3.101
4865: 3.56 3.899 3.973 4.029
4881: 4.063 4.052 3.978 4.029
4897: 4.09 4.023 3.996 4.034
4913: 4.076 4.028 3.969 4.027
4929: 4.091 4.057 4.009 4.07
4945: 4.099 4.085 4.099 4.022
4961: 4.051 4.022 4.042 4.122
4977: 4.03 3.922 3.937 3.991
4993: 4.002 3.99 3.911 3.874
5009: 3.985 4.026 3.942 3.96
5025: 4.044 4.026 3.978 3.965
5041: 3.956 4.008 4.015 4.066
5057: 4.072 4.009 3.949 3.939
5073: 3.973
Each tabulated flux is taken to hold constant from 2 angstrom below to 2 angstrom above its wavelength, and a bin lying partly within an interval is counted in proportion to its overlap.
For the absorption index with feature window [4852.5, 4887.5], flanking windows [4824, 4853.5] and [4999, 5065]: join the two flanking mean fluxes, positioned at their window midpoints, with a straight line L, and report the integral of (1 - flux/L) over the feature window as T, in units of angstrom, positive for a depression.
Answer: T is 2.7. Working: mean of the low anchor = 4.13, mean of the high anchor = 3.99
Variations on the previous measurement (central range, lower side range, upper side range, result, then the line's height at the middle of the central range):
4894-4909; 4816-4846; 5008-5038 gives 0.2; 4.1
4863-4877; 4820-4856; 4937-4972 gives 0.9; 4.09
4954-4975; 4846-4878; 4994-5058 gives -0.8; 3.9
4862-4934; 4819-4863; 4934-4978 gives 0.6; 4.02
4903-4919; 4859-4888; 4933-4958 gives -0.4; 3.95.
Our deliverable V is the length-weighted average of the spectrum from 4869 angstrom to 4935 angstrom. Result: 4.03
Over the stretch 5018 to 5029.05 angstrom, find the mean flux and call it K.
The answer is 4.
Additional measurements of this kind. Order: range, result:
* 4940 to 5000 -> 4.03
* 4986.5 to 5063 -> 3.99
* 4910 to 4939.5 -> 4.04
